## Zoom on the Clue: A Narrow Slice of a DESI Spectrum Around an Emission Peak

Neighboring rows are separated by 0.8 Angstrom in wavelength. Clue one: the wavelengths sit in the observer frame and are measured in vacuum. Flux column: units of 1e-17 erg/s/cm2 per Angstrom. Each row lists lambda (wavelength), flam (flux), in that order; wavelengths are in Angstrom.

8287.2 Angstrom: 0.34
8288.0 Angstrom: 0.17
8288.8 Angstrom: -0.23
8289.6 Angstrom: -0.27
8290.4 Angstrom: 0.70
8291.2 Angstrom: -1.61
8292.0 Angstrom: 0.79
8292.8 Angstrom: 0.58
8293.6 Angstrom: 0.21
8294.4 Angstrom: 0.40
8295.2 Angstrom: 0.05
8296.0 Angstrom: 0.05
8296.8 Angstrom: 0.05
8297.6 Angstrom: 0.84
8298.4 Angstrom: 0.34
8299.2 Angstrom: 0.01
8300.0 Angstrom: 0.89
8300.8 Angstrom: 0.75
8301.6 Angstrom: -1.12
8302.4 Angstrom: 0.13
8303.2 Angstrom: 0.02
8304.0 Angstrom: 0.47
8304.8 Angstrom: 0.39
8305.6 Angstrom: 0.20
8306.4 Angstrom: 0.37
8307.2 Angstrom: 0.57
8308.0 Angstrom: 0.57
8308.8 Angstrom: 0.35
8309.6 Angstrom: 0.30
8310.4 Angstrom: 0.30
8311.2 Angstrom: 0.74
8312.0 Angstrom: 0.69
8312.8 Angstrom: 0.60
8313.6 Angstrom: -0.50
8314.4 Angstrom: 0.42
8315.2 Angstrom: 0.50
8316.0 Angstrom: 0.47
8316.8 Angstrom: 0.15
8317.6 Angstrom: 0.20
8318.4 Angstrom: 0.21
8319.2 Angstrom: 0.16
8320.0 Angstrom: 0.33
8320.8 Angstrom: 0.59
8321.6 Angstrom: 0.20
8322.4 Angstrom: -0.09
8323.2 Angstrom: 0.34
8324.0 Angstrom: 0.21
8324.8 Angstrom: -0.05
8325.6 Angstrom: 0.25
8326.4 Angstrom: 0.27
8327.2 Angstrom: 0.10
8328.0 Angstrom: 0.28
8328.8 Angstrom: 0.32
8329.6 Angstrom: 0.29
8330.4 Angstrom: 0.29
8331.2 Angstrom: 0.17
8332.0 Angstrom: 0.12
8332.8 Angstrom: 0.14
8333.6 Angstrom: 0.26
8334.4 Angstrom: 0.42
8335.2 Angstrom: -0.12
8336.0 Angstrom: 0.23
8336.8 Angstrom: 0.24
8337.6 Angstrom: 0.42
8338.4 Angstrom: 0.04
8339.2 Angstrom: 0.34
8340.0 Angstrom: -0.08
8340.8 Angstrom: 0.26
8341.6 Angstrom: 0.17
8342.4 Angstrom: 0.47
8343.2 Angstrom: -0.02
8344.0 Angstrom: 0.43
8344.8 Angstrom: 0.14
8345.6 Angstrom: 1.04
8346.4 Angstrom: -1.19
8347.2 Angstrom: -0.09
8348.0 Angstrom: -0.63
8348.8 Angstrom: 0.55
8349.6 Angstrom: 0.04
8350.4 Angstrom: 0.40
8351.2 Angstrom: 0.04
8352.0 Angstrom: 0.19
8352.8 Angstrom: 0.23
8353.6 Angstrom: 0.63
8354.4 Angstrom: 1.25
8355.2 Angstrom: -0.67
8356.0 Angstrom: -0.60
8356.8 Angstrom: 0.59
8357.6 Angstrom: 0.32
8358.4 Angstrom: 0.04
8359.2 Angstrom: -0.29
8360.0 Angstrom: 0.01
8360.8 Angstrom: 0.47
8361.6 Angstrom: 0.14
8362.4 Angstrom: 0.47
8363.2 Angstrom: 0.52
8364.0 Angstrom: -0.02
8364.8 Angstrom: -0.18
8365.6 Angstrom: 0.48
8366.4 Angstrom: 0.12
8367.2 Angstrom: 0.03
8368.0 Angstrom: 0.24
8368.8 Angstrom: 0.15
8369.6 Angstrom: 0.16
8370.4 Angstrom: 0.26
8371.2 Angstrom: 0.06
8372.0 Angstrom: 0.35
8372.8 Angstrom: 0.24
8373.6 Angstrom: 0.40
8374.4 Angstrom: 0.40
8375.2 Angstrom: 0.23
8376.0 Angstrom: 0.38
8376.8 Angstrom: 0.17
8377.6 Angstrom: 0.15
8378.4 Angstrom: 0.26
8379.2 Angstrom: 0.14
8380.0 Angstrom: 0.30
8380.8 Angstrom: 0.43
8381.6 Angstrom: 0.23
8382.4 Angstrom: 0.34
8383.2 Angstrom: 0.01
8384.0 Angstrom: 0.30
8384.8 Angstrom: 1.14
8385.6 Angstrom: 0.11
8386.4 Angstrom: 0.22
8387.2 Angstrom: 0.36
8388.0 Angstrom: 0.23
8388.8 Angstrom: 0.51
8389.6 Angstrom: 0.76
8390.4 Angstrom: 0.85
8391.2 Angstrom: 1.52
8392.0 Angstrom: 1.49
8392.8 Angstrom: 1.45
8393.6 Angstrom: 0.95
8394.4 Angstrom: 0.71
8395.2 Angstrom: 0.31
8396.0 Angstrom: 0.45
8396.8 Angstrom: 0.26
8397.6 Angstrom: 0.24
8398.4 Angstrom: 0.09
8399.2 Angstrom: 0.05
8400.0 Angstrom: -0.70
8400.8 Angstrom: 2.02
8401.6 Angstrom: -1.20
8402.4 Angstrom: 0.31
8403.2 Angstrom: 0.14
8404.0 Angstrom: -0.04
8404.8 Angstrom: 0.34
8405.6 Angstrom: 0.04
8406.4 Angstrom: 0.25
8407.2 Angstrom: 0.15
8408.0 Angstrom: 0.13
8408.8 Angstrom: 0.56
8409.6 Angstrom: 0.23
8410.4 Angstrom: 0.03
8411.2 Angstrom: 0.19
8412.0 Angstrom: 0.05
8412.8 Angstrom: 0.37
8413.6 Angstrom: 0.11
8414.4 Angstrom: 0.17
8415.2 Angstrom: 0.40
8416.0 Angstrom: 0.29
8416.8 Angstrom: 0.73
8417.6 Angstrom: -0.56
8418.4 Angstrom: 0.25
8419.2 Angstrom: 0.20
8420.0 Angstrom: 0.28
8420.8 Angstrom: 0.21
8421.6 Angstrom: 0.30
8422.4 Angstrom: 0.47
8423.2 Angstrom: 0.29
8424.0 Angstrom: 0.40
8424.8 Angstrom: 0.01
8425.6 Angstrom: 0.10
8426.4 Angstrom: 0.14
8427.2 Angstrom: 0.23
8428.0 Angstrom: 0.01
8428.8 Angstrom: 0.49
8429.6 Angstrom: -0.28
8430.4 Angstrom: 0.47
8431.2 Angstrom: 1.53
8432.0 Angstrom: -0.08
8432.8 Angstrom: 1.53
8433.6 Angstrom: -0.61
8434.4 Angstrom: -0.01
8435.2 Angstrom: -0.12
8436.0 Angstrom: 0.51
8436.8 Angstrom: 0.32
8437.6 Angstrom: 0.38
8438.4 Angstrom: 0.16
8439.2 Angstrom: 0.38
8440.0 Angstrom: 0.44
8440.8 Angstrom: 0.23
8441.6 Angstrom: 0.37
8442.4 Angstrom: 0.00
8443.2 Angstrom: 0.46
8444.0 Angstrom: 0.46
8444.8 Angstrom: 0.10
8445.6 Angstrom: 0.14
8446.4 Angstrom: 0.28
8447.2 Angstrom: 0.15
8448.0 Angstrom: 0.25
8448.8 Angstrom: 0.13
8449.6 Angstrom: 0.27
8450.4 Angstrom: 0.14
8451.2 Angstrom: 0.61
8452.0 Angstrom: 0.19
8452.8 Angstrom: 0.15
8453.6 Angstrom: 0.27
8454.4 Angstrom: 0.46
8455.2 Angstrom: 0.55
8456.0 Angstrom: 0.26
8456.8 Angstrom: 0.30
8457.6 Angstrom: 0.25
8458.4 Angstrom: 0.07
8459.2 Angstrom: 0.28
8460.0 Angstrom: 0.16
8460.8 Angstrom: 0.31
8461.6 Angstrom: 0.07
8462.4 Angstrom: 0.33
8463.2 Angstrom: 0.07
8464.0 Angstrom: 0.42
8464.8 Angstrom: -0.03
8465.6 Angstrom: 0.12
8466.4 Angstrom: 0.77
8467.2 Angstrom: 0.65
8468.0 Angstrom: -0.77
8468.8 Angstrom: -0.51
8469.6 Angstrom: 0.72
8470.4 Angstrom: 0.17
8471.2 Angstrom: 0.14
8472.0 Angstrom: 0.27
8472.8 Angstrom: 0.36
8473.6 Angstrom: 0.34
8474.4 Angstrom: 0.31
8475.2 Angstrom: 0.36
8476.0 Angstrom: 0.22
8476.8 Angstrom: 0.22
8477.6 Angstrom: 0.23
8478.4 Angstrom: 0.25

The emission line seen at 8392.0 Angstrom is Hbeta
